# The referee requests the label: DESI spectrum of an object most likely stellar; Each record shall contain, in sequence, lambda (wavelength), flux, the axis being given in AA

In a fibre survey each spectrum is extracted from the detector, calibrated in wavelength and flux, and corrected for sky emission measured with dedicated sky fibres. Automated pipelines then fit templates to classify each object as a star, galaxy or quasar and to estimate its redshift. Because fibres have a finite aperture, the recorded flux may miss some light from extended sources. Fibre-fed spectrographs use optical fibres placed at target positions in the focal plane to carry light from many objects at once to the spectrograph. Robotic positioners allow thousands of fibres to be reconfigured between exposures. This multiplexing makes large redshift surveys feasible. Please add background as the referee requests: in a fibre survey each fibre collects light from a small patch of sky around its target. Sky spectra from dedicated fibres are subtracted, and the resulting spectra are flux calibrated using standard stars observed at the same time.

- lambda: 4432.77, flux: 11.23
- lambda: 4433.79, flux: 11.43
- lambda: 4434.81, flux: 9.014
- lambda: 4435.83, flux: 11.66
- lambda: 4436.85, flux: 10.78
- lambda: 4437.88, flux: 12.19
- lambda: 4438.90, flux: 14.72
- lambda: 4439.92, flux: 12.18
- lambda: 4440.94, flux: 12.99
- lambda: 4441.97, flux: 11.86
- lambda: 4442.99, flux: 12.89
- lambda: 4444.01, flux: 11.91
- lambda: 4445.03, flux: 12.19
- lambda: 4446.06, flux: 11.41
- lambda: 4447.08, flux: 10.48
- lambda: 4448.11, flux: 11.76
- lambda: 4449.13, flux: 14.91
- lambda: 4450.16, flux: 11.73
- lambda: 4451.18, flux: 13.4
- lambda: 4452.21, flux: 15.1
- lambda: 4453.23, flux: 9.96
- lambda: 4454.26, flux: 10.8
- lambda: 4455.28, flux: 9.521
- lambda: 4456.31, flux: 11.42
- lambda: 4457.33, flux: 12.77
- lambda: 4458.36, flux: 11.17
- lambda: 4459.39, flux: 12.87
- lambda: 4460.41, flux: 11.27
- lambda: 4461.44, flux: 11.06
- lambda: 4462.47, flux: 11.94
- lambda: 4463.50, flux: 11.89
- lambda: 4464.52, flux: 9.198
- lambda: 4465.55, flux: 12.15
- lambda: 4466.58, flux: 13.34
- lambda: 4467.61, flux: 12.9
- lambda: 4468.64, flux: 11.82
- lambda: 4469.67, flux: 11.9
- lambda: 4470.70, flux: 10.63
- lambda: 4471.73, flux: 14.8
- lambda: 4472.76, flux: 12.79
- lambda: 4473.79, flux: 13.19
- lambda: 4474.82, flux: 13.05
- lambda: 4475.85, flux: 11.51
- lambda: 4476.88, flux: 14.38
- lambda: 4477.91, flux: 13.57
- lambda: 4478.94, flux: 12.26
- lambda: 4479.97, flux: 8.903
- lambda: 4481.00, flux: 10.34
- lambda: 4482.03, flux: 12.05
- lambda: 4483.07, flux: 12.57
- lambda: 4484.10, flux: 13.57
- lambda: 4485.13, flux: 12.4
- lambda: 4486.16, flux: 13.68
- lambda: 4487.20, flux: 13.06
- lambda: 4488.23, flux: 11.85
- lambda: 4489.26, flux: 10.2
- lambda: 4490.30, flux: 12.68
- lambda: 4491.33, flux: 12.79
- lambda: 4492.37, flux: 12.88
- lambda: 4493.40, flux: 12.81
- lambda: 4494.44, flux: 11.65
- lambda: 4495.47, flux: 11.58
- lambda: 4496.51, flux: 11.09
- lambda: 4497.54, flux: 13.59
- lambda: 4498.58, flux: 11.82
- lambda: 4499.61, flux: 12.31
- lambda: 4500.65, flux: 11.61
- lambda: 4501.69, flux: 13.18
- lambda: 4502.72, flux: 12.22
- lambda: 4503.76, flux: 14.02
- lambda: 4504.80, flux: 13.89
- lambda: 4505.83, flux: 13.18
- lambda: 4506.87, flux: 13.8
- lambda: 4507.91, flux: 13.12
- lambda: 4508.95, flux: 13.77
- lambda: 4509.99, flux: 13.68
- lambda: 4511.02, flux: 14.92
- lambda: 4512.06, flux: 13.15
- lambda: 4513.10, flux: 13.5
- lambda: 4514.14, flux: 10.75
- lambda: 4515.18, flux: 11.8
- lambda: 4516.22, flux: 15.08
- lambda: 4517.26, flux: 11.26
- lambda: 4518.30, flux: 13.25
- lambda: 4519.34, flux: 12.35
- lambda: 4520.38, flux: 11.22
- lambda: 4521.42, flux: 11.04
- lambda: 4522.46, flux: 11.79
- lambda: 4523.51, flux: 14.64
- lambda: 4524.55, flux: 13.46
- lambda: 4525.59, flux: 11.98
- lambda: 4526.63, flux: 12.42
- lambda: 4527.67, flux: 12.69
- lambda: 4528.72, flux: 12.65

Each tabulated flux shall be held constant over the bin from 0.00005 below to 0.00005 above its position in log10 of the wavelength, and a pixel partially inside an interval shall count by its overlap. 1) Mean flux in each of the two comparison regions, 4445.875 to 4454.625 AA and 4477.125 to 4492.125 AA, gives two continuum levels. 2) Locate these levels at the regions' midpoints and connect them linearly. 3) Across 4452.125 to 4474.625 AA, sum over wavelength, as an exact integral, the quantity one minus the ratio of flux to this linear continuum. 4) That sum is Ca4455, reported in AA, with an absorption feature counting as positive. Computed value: 0.6 AA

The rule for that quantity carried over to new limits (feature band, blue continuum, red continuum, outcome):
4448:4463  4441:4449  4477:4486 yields 0.1 AA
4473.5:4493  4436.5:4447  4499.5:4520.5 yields 0.5 AA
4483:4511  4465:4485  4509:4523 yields -0.5 AA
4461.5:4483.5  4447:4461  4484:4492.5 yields 0.2 AA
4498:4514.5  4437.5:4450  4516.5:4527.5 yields -0.9 AA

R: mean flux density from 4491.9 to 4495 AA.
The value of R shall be 12.4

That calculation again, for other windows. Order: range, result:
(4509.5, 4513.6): 13.8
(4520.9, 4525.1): 12.7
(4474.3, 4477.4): 13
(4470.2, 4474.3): 12.9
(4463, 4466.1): 11.1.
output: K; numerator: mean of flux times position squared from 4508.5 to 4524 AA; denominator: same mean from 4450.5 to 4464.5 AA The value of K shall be 1.12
